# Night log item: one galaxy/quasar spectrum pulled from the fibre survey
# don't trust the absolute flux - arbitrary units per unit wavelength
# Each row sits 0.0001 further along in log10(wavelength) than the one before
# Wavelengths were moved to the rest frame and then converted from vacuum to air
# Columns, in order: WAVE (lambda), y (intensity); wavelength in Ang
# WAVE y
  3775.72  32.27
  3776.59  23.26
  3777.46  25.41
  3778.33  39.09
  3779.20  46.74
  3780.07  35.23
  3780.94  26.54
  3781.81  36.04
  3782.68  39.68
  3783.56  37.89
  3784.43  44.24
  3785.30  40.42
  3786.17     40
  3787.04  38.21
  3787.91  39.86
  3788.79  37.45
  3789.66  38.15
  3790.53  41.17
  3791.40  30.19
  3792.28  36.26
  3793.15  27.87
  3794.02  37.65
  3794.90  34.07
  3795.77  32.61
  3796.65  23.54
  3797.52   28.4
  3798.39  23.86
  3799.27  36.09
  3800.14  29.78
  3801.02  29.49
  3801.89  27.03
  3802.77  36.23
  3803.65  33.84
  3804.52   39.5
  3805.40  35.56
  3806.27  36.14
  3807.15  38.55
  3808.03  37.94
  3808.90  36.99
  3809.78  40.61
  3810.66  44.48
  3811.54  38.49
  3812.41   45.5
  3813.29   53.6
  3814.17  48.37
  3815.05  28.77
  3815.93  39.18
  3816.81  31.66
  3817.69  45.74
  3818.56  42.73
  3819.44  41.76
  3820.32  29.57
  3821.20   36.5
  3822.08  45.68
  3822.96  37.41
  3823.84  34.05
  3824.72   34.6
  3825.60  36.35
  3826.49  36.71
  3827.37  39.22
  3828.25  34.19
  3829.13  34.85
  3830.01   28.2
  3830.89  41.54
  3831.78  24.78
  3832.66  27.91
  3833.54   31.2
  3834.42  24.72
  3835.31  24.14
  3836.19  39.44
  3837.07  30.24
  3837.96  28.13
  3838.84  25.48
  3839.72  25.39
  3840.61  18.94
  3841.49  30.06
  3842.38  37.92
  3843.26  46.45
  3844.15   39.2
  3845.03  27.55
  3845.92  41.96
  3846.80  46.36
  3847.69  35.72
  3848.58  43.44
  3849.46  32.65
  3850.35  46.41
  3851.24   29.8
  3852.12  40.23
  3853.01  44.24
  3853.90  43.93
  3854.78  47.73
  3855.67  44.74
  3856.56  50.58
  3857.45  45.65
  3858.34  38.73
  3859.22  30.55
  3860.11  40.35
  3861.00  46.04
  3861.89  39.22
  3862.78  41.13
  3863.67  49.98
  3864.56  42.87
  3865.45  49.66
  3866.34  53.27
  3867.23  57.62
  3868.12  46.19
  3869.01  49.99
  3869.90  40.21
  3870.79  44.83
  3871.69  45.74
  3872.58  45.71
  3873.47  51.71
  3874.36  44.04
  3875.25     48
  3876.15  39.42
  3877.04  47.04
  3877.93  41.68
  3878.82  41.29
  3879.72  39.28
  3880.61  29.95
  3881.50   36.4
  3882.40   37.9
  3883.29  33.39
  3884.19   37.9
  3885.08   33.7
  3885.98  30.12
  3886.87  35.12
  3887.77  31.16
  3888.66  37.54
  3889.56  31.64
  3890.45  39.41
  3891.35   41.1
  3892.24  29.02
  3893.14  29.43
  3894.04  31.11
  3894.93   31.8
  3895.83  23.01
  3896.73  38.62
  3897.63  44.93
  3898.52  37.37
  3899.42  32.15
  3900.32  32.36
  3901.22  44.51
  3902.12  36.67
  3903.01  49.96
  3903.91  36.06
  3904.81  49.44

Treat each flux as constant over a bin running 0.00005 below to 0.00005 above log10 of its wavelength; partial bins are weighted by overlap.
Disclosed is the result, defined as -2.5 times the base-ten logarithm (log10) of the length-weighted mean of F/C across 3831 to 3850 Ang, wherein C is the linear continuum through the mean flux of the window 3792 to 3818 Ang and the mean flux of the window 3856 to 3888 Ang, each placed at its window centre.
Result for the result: 0.20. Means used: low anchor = 35.9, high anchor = 42.2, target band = 32.7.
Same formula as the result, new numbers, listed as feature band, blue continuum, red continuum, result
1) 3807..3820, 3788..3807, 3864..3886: -0.161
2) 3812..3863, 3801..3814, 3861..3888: 0.089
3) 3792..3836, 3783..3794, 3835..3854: 0.038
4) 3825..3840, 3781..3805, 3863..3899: 0.178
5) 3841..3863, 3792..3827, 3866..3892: -0.033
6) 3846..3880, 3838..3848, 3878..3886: -0.244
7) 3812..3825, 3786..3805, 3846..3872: -0.071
